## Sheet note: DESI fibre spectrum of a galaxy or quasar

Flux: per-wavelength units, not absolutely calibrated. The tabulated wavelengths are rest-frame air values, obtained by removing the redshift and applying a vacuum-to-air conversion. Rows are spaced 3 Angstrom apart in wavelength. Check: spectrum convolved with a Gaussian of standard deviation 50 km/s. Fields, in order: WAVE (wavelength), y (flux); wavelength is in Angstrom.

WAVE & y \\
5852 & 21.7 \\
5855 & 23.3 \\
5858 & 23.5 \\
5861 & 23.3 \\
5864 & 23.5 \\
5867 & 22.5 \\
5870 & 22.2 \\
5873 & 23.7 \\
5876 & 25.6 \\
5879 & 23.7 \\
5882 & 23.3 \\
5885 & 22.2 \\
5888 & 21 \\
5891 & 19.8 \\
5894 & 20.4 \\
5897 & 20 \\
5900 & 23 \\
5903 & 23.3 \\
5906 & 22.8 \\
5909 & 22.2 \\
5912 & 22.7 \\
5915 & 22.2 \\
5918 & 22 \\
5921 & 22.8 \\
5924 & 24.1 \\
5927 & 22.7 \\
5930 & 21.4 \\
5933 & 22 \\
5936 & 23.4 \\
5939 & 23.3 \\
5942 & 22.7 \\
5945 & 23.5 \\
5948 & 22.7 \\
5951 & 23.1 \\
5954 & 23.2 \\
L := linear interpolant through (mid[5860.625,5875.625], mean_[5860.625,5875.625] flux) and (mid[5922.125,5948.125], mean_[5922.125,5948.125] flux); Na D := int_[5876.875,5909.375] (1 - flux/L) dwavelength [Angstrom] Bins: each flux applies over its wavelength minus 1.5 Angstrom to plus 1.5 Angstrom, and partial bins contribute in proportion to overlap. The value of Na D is 1.5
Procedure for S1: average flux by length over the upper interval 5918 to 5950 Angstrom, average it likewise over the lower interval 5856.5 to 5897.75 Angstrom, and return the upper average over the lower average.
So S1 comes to 1.01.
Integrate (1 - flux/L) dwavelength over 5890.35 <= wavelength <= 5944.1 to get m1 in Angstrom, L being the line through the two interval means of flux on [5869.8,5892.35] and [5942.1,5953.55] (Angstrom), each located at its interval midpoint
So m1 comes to 1.4 Angstrom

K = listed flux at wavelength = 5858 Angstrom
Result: 23.5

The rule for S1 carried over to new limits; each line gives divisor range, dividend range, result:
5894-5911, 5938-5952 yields 1.04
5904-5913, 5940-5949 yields 1.02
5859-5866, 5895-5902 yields 0.92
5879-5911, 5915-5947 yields 1.04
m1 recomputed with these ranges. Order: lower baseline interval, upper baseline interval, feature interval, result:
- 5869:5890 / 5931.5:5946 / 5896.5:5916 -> 0.5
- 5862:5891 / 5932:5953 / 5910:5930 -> 0.3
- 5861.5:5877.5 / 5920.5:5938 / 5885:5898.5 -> 1.6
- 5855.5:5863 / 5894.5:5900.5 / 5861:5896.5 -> -0.4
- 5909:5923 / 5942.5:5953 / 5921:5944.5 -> -0.1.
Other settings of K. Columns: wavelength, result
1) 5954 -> 23.2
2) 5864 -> 23.5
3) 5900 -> 23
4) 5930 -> 21.4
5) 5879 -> 23.7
